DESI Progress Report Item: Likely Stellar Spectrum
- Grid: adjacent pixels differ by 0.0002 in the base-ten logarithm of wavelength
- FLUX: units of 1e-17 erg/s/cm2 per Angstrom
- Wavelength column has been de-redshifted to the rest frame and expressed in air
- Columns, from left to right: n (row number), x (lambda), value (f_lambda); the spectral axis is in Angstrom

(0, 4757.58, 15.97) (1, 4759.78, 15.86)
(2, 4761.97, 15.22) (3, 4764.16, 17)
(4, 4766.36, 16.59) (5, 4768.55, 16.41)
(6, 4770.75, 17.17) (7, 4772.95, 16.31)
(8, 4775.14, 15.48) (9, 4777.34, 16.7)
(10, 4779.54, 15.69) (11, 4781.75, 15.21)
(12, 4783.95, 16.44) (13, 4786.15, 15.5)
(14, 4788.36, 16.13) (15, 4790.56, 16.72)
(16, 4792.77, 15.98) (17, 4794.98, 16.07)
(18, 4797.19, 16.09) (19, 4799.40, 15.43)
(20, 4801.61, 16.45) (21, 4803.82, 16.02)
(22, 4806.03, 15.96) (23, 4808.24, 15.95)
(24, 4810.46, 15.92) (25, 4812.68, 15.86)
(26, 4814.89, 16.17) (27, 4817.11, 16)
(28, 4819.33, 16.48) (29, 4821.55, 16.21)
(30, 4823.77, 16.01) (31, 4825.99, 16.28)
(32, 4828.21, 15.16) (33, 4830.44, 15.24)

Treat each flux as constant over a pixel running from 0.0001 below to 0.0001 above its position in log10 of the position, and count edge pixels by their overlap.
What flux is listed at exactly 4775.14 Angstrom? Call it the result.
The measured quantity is 15.48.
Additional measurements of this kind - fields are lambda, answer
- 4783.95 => 16.44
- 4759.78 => 15.86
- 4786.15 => 15.5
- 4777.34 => 16.7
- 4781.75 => 15.21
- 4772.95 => 16.31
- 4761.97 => 15.22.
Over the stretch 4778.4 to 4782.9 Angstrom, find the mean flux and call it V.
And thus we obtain 15.5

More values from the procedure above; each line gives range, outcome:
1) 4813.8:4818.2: 16.1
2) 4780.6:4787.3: 15.7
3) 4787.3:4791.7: 16.4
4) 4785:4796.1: 16.1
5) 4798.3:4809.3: 16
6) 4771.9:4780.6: 16.1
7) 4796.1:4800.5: 15.8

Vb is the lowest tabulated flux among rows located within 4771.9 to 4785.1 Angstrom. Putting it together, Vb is 15.21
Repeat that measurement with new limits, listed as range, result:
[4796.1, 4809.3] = 15.43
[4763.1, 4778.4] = 15.48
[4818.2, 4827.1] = 16.01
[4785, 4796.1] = 15.5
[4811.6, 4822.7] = 15.86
